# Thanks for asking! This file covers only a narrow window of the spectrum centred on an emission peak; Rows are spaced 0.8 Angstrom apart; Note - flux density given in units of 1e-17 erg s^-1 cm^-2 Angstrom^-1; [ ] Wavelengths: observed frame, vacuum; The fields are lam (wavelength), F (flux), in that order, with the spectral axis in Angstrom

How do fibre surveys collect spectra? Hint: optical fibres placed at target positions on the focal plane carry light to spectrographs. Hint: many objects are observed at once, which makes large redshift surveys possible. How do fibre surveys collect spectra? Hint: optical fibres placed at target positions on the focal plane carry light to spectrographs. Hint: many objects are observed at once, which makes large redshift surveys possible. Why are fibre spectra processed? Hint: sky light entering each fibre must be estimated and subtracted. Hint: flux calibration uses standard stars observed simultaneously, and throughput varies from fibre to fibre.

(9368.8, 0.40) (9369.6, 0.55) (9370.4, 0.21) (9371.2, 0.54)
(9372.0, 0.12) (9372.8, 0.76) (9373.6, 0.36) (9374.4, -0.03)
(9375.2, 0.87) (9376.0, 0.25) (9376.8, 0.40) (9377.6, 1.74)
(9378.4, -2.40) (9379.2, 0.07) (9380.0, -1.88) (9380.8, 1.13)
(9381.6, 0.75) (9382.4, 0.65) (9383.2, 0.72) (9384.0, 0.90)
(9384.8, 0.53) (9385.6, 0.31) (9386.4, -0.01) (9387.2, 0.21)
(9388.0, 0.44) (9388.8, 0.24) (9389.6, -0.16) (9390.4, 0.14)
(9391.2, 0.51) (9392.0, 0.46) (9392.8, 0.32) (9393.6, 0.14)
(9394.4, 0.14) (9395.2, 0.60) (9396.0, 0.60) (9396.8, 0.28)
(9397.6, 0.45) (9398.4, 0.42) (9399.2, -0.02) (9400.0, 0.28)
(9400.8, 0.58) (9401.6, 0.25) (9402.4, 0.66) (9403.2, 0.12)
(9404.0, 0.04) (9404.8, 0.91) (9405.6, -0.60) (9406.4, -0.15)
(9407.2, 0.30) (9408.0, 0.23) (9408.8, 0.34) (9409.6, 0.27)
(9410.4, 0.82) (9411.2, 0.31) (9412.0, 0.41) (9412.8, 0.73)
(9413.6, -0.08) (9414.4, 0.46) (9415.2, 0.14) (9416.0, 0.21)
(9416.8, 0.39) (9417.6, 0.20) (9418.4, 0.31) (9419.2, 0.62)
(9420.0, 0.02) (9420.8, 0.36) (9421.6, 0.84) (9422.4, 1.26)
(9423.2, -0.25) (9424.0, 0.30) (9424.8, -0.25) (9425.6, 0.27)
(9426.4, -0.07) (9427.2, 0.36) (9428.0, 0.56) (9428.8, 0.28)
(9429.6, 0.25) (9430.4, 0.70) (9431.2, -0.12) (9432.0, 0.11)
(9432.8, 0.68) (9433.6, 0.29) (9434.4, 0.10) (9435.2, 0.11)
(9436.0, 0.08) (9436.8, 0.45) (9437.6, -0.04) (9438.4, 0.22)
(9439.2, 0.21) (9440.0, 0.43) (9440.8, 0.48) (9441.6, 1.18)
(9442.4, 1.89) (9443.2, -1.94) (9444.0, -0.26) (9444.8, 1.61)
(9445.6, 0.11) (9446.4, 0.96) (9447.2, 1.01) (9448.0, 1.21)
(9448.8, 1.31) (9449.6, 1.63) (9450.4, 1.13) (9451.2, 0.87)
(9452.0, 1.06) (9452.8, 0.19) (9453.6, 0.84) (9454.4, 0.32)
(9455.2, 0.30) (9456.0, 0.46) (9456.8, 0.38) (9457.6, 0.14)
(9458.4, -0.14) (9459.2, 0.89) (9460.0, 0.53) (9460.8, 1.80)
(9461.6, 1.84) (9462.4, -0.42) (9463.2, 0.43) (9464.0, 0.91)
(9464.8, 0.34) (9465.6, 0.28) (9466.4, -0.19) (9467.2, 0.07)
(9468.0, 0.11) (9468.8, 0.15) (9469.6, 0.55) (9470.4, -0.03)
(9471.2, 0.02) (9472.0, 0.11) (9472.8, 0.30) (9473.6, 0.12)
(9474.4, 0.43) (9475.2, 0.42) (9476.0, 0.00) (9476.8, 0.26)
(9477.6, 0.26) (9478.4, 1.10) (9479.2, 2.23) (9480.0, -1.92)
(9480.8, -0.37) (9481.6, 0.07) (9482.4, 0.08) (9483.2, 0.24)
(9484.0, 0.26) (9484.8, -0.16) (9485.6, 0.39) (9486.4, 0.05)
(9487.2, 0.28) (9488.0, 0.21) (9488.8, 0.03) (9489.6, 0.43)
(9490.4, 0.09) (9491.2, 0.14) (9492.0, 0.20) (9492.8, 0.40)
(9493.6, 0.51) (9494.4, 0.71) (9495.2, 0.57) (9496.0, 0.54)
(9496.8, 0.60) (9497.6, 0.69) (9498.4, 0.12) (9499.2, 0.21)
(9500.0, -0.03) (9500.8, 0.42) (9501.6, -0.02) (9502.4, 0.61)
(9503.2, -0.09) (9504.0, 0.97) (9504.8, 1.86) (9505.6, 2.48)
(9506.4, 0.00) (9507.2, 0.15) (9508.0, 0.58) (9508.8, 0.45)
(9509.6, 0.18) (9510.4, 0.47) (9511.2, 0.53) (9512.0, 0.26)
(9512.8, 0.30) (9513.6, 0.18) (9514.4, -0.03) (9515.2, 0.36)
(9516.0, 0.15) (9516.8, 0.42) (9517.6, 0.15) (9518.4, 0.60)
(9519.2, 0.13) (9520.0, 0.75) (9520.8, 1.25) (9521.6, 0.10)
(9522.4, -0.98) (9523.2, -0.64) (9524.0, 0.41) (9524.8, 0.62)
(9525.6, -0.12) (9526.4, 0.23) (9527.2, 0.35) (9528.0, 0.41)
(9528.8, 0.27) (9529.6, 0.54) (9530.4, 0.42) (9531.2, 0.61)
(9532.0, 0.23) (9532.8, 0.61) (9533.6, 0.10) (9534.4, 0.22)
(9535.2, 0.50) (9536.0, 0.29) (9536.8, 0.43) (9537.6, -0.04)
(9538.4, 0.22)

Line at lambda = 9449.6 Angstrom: H-gamma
